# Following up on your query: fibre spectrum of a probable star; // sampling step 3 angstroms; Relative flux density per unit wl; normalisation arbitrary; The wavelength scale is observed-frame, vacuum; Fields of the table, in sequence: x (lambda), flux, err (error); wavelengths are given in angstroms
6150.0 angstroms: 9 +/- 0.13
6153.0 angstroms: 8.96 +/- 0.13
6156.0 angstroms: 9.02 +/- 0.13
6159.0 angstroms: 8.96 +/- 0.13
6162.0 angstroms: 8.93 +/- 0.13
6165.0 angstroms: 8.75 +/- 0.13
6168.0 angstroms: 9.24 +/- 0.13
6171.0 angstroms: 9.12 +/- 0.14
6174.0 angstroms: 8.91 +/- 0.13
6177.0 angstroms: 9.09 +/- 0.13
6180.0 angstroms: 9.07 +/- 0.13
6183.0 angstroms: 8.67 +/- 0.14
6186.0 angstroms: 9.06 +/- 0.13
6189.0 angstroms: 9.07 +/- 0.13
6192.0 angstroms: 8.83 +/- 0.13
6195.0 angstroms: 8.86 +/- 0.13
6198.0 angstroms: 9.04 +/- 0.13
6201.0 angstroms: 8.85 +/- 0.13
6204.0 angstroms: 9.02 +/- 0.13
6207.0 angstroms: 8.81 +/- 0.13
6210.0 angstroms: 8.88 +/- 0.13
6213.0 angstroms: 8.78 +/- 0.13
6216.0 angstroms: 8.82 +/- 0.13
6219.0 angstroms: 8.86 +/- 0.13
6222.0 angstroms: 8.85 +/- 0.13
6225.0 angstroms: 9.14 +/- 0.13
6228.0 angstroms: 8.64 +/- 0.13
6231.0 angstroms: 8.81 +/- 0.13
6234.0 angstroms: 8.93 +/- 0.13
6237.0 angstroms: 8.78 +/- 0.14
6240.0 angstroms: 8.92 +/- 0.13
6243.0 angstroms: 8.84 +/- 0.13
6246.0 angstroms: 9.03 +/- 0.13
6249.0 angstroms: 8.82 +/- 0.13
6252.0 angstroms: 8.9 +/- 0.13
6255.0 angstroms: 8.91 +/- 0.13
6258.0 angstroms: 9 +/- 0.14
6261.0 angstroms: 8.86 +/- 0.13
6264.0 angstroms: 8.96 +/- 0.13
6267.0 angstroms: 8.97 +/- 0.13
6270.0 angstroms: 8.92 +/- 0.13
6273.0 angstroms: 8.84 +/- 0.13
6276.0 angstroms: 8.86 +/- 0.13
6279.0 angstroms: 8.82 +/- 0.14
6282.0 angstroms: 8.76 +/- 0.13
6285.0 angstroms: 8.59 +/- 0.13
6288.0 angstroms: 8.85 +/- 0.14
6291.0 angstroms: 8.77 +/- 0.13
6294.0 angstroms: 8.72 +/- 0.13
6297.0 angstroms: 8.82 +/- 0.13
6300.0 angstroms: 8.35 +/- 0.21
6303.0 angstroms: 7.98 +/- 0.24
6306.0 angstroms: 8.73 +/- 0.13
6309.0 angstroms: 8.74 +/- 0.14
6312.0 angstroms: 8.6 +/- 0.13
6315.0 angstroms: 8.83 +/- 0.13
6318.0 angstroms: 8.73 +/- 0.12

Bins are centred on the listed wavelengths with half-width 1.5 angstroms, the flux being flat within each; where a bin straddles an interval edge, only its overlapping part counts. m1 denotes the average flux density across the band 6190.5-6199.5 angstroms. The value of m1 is 8.91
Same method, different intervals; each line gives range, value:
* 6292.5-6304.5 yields 8.47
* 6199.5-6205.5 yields 8.94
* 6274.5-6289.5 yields 8.78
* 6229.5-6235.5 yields 8.87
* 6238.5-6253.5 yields 8.9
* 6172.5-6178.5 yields 9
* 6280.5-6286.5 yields 8.67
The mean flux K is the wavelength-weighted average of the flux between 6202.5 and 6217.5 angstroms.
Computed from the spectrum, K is 8.86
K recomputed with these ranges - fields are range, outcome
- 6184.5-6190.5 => 9.06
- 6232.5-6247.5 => 8.9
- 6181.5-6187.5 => 8.87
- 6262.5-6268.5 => 8.97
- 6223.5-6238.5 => 8.86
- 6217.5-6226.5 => 8.95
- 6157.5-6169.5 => 8.97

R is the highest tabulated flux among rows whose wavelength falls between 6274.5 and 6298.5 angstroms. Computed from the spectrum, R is 8.86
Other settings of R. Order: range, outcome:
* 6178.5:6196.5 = 9.07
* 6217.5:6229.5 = 9.14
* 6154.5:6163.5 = 9.02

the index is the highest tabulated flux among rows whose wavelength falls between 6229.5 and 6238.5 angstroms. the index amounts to 8.93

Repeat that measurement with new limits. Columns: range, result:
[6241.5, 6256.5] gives 9.03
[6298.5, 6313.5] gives 8.74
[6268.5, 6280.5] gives 8.92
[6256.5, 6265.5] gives 9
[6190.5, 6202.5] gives 9.04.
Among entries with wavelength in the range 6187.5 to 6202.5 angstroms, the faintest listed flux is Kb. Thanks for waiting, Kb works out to 8.83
